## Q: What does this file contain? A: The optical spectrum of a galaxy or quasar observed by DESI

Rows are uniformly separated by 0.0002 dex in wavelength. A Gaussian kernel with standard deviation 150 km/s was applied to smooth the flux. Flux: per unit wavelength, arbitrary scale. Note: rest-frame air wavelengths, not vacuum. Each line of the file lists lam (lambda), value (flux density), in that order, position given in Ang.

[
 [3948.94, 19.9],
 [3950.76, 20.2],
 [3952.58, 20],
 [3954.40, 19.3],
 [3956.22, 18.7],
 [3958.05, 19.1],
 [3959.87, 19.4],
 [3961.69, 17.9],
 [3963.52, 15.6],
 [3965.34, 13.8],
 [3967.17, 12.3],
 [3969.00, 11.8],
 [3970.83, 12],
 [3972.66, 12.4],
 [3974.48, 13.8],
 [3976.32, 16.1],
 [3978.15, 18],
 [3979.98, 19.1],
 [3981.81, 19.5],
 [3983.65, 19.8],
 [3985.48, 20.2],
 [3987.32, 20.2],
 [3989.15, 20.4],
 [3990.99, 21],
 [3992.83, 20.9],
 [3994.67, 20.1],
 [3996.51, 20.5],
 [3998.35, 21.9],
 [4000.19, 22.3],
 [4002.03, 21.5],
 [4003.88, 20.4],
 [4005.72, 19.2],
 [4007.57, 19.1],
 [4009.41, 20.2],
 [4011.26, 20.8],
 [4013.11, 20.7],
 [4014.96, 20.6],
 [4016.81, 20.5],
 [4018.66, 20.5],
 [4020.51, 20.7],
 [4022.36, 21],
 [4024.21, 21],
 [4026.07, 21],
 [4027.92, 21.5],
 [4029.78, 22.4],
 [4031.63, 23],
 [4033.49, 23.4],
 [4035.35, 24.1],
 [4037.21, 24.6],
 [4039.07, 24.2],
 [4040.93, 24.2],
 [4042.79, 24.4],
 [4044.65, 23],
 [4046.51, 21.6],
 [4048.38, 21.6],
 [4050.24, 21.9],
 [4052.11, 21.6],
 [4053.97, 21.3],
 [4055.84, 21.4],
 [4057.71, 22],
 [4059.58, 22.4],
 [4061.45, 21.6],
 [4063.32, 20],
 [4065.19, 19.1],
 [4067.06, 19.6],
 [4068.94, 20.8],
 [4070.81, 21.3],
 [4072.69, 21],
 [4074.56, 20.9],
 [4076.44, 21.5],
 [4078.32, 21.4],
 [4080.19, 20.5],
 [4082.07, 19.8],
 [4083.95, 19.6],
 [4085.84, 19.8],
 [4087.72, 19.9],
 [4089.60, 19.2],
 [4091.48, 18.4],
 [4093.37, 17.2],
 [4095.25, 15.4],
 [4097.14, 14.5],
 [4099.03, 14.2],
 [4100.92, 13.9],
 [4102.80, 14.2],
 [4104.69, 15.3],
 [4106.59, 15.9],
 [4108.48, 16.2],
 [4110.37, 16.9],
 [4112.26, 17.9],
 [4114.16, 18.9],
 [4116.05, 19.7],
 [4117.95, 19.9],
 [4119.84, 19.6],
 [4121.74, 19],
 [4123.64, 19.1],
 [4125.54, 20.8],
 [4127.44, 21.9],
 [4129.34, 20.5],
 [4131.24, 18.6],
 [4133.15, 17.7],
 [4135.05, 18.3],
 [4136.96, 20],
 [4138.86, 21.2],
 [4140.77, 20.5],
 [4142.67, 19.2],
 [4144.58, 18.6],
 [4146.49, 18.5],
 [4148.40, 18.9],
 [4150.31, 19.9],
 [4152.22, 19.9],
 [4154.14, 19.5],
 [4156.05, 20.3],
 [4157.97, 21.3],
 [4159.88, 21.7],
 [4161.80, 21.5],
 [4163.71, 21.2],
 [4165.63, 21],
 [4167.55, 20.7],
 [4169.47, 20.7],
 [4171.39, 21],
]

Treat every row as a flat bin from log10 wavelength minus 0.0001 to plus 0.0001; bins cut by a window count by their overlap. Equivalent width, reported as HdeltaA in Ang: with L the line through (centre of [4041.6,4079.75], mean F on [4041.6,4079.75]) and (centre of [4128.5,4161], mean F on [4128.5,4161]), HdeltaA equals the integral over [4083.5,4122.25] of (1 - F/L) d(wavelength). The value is 6.0 Ang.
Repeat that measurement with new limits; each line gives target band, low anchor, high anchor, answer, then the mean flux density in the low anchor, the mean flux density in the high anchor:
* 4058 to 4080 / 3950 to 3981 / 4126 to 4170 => -2.9 Ang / 16.4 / 20.1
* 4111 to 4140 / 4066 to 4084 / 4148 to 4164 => 1.5 Ang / 20.7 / 20.5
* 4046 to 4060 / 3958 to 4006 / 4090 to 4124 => -3.4 Ang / 18.1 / 17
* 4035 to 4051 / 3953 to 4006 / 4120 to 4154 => -3.9 Ang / 18.2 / 19.6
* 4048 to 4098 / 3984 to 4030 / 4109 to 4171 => 0.3 Ang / 20.7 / 19.8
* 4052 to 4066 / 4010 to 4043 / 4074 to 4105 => -0.8 Ang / 22.1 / 18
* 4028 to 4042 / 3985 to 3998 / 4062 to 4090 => -2.2 Ang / 20.5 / 20.3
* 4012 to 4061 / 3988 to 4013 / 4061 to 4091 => -3.8 Ang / 20.6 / 20.3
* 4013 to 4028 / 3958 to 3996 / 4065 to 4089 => -1.7 Ang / 17.3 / 20.4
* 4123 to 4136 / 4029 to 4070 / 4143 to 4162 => 0.5 Ang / 22.2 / 19.9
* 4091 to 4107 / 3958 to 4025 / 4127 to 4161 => 3.4 Ang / 18.8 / 19.8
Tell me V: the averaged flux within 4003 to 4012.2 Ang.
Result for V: 19.9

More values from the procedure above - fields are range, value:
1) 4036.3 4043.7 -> 24.4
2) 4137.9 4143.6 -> 20.3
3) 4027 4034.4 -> 22.6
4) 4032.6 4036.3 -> 23.7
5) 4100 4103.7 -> 14.1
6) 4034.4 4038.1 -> 24.3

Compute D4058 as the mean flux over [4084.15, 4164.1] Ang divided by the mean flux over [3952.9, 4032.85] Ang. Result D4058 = 0.98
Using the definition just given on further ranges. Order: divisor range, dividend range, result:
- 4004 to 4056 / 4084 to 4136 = 0.82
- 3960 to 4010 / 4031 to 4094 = 1.18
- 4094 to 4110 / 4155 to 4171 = 1.40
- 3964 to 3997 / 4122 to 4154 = 1.13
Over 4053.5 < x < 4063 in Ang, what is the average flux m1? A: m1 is 21.6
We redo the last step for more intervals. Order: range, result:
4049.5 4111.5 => 19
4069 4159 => 18.9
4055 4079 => 21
